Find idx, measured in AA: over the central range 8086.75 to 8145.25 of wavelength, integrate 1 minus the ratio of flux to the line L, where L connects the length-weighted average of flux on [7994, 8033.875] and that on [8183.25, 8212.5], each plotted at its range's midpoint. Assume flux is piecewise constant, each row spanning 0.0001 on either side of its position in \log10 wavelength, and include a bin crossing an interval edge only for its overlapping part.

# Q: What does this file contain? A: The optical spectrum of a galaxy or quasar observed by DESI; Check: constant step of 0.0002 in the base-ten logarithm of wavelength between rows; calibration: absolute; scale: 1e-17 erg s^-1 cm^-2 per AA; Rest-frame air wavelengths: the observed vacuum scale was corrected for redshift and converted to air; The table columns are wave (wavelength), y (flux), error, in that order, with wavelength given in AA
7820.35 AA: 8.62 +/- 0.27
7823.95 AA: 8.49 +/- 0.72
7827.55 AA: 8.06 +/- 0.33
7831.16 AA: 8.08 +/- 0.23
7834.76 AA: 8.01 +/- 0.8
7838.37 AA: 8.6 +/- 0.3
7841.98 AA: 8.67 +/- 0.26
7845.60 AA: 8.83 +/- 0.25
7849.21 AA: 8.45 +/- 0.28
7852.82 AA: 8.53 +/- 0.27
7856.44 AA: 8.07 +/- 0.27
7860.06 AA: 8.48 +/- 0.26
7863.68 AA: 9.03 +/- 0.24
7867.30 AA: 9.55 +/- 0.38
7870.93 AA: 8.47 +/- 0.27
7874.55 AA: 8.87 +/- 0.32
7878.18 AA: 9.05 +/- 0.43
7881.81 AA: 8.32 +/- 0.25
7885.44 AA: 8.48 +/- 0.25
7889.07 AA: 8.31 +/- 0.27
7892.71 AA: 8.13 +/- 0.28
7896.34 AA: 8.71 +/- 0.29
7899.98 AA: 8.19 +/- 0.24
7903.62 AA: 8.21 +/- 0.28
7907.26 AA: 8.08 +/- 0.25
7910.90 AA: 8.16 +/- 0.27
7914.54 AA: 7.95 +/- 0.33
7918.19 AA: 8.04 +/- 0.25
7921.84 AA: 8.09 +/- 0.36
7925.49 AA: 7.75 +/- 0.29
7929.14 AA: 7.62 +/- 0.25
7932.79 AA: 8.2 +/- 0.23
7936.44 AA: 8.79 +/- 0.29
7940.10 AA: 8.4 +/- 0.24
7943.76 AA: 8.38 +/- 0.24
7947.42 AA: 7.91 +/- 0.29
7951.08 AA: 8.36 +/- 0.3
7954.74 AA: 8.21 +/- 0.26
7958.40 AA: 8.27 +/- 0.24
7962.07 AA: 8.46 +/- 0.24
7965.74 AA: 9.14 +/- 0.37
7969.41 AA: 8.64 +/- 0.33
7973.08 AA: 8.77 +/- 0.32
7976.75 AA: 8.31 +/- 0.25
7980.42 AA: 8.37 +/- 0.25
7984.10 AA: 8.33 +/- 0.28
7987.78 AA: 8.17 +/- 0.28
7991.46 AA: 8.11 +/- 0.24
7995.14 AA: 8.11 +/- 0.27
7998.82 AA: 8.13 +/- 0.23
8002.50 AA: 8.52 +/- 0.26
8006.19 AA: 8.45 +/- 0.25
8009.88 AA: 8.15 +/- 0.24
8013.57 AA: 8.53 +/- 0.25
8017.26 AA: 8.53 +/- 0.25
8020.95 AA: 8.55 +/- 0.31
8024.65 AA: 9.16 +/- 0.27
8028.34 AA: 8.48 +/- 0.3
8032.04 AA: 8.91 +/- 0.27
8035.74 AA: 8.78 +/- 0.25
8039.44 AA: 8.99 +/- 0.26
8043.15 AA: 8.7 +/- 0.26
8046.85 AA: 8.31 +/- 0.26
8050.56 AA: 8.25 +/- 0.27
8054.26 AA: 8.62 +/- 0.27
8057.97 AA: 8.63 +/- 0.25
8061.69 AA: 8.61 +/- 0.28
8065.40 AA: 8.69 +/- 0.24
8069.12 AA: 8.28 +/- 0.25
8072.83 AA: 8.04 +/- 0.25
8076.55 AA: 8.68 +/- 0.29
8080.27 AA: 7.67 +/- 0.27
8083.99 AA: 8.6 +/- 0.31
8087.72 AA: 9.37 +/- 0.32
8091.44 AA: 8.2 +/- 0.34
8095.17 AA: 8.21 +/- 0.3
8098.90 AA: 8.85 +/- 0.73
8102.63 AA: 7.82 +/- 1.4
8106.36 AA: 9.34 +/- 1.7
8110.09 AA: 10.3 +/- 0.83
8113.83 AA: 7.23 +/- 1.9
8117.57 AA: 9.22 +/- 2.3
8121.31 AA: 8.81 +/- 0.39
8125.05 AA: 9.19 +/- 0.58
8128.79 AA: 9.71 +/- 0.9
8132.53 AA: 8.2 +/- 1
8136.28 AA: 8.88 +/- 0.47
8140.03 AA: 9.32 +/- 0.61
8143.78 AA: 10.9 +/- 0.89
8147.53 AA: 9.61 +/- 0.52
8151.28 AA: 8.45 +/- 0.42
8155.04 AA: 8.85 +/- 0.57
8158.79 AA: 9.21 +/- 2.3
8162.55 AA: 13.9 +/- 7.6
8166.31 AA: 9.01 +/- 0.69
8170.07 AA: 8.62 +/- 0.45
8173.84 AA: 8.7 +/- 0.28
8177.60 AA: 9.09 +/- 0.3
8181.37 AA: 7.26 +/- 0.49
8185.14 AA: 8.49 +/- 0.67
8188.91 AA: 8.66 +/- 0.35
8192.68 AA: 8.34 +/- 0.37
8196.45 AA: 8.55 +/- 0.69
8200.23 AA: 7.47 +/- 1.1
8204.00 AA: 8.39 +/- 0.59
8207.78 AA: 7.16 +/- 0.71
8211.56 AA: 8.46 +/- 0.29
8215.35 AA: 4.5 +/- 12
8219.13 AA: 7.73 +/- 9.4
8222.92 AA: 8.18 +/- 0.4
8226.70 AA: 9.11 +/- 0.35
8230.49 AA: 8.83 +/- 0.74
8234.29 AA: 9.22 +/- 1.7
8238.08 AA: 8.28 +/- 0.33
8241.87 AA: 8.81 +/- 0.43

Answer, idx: -4.4 AA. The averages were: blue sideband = 8.51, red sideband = 8.18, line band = 8.95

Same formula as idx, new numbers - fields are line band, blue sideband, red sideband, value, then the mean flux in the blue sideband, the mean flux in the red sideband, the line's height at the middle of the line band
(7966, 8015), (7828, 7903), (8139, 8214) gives 1.66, 8.53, 8.88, 8.67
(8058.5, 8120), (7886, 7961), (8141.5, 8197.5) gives 2.01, 8.2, 9.19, 8.86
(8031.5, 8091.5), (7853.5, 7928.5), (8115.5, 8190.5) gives 2.45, 8.39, 9.2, 8.92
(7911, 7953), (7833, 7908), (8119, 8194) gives 2.57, 8.53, 9.17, 8.67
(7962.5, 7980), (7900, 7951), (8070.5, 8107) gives -0.95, 8.13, 8.45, 8.22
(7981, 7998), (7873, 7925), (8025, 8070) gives 0.63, 8.31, 8.63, 8.5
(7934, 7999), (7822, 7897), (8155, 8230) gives 0.99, 8.53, 8.48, 8.51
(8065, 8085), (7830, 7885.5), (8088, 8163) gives 1.64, 8.6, 9.13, 9.03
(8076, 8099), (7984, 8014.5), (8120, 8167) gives 1.49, 8.27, 9.57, 9.06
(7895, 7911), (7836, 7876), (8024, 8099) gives 0.70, 8.68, 8.56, 8.65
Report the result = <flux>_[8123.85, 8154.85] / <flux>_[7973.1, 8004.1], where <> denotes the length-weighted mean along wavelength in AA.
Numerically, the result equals 1.1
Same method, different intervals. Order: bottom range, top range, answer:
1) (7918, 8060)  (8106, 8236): 1.04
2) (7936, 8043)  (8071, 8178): 1.07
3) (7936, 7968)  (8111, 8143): 1.06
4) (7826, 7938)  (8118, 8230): 1.04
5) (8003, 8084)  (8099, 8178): 1.09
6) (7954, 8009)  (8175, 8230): 0.95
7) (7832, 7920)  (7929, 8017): 0.99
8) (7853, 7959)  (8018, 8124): 1.03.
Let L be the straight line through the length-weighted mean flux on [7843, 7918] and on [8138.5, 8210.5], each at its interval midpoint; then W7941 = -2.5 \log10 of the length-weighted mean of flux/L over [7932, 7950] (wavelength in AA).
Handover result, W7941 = 0.03 mag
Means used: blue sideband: 8.48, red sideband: 8.94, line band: 8.34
